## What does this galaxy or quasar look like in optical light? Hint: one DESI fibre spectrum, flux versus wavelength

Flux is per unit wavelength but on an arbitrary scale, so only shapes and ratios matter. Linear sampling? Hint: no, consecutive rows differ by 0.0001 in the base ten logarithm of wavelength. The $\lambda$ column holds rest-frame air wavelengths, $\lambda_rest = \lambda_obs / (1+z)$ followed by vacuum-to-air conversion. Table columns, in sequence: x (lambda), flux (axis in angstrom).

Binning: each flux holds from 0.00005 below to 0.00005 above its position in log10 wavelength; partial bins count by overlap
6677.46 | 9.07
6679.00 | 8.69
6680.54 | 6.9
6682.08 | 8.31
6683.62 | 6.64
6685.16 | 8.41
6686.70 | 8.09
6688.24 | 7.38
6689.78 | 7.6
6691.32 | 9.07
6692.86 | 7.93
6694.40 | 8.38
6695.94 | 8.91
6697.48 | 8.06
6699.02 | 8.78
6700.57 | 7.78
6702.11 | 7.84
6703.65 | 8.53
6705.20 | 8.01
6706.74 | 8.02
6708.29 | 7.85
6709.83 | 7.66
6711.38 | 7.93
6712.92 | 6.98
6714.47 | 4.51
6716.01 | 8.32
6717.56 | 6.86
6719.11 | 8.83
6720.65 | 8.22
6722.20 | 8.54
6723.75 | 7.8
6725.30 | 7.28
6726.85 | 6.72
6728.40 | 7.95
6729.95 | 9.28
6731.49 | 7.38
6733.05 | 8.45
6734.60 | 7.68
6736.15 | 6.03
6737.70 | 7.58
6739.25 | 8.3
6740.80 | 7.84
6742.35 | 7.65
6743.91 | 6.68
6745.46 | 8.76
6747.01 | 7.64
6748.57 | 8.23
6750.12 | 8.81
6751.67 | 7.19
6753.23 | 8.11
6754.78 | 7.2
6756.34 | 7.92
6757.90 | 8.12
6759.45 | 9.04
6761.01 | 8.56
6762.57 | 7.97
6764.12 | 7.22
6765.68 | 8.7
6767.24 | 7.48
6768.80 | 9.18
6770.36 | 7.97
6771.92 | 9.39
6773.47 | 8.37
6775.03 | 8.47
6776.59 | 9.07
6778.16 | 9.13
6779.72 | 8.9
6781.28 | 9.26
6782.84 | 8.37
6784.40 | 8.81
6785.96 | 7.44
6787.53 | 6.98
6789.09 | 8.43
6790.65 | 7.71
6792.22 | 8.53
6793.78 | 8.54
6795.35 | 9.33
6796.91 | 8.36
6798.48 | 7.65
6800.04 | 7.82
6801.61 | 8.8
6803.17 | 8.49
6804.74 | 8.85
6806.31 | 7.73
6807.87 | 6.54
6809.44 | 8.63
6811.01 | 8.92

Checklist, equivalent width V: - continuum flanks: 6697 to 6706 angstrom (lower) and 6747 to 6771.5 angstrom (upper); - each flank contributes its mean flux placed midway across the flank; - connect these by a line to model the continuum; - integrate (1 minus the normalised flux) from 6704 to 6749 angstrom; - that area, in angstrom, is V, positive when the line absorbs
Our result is 2.5 angstrom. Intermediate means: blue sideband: 8.17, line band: 7.69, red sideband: 8.11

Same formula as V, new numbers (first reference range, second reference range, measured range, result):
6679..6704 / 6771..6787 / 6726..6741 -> 1.2 angstrom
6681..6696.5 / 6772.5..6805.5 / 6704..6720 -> 1.2 angstrom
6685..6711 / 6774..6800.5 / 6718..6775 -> 1.9 angstrom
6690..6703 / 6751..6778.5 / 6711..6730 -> 1.7 angstrom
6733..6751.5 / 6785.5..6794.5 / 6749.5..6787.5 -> -2.3 angstrom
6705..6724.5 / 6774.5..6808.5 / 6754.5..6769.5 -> -0.2 angstrom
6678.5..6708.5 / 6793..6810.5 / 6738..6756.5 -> 0.7 angstrom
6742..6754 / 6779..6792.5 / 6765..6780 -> -1.0 angstrom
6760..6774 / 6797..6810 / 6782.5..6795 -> 0.1 angstrom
